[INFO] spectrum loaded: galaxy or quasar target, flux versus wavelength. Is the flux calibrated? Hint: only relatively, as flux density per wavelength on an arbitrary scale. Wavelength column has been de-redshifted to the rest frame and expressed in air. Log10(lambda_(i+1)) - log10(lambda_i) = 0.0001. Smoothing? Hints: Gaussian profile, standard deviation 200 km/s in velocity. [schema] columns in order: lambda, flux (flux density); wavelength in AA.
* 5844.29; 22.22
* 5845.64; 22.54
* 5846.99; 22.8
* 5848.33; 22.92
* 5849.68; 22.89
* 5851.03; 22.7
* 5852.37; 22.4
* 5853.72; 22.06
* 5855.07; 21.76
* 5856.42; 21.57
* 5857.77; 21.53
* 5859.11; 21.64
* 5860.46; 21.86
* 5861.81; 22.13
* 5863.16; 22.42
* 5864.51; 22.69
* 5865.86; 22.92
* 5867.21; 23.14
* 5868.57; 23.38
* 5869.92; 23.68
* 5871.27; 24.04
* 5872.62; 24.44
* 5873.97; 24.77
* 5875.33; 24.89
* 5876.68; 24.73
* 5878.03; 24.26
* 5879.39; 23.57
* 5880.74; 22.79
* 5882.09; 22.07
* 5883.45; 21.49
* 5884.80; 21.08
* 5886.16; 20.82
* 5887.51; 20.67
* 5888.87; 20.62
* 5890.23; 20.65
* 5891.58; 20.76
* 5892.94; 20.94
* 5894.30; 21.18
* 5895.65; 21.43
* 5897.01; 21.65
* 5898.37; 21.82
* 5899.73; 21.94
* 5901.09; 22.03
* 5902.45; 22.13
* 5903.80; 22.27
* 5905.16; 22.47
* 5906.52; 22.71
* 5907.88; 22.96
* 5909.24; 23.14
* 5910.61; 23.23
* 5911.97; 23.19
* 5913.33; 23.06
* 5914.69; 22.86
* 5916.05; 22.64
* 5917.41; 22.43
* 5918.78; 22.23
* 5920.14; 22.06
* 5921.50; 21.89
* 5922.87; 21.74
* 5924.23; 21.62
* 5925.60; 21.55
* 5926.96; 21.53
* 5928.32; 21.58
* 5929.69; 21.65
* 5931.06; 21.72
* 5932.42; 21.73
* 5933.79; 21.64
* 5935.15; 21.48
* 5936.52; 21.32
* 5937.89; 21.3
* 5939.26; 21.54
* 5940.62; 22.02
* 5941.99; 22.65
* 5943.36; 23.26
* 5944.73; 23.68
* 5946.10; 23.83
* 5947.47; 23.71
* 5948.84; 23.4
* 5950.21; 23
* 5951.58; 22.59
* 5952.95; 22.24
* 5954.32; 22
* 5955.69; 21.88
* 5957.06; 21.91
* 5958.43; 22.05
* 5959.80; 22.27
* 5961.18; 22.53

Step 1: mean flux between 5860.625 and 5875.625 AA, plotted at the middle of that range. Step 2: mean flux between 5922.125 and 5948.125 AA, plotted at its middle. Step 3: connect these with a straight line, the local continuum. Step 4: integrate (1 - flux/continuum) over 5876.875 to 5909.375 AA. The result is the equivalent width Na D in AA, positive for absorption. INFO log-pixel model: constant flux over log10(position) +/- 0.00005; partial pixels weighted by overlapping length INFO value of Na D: 1.4 AA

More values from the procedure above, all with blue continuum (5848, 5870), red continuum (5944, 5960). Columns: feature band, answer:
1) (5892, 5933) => 0.89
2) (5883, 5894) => 0.80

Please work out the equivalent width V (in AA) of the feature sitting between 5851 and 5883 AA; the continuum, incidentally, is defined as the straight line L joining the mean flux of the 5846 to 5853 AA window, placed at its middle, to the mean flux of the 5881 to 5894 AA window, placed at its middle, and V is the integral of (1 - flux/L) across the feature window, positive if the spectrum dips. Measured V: -1.48 AA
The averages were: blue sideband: 22.7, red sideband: 21.1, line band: 23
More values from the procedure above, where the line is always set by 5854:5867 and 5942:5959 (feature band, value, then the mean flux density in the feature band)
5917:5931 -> 0.5 AA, 21.8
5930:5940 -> 0.5 AA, 21.5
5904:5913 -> -0.2 AA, 22.9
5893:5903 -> 0.3 AA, 21.7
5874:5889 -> -0.2 AA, 22.6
